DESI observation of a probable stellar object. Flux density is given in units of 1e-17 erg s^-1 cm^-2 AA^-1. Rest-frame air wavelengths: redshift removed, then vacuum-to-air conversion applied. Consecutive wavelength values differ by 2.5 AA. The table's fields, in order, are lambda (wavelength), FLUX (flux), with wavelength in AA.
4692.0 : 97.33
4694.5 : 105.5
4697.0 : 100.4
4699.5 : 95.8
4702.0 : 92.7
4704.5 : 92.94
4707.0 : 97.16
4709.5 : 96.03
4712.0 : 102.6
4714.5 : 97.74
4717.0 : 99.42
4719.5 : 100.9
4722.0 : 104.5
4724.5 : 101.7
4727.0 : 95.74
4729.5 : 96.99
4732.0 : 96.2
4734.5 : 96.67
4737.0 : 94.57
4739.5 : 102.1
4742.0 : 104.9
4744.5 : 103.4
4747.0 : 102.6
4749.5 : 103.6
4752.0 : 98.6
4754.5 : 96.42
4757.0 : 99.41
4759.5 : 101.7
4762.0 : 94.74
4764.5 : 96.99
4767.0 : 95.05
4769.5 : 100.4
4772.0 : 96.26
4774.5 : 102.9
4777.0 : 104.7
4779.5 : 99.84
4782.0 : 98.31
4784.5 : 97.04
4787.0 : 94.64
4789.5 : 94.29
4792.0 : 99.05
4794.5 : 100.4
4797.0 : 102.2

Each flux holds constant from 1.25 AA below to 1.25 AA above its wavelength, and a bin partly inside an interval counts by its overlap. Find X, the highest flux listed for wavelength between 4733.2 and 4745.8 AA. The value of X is 104.9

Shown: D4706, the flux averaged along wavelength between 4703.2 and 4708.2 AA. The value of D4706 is 95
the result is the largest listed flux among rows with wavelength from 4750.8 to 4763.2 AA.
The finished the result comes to 101.7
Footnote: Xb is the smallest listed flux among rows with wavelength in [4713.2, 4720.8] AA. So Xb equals 97.74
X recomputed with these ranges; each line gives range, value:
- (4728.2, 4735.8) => 96.99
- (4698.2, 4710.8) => 97.16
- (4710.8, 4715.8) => 102.6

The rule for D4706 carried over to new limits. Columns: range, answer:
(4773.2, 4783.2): 101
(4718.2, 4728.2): 101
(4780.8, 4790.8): 96.1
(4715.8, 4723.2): 102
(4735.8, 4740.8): 98.4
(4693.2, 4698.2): 103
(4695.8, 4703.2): 96.3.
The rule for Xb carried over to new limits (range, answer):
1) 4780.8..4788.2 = 94.64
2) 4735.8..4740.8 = 94.57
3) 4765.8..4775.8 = 95.05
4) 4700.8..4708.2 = 92.7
